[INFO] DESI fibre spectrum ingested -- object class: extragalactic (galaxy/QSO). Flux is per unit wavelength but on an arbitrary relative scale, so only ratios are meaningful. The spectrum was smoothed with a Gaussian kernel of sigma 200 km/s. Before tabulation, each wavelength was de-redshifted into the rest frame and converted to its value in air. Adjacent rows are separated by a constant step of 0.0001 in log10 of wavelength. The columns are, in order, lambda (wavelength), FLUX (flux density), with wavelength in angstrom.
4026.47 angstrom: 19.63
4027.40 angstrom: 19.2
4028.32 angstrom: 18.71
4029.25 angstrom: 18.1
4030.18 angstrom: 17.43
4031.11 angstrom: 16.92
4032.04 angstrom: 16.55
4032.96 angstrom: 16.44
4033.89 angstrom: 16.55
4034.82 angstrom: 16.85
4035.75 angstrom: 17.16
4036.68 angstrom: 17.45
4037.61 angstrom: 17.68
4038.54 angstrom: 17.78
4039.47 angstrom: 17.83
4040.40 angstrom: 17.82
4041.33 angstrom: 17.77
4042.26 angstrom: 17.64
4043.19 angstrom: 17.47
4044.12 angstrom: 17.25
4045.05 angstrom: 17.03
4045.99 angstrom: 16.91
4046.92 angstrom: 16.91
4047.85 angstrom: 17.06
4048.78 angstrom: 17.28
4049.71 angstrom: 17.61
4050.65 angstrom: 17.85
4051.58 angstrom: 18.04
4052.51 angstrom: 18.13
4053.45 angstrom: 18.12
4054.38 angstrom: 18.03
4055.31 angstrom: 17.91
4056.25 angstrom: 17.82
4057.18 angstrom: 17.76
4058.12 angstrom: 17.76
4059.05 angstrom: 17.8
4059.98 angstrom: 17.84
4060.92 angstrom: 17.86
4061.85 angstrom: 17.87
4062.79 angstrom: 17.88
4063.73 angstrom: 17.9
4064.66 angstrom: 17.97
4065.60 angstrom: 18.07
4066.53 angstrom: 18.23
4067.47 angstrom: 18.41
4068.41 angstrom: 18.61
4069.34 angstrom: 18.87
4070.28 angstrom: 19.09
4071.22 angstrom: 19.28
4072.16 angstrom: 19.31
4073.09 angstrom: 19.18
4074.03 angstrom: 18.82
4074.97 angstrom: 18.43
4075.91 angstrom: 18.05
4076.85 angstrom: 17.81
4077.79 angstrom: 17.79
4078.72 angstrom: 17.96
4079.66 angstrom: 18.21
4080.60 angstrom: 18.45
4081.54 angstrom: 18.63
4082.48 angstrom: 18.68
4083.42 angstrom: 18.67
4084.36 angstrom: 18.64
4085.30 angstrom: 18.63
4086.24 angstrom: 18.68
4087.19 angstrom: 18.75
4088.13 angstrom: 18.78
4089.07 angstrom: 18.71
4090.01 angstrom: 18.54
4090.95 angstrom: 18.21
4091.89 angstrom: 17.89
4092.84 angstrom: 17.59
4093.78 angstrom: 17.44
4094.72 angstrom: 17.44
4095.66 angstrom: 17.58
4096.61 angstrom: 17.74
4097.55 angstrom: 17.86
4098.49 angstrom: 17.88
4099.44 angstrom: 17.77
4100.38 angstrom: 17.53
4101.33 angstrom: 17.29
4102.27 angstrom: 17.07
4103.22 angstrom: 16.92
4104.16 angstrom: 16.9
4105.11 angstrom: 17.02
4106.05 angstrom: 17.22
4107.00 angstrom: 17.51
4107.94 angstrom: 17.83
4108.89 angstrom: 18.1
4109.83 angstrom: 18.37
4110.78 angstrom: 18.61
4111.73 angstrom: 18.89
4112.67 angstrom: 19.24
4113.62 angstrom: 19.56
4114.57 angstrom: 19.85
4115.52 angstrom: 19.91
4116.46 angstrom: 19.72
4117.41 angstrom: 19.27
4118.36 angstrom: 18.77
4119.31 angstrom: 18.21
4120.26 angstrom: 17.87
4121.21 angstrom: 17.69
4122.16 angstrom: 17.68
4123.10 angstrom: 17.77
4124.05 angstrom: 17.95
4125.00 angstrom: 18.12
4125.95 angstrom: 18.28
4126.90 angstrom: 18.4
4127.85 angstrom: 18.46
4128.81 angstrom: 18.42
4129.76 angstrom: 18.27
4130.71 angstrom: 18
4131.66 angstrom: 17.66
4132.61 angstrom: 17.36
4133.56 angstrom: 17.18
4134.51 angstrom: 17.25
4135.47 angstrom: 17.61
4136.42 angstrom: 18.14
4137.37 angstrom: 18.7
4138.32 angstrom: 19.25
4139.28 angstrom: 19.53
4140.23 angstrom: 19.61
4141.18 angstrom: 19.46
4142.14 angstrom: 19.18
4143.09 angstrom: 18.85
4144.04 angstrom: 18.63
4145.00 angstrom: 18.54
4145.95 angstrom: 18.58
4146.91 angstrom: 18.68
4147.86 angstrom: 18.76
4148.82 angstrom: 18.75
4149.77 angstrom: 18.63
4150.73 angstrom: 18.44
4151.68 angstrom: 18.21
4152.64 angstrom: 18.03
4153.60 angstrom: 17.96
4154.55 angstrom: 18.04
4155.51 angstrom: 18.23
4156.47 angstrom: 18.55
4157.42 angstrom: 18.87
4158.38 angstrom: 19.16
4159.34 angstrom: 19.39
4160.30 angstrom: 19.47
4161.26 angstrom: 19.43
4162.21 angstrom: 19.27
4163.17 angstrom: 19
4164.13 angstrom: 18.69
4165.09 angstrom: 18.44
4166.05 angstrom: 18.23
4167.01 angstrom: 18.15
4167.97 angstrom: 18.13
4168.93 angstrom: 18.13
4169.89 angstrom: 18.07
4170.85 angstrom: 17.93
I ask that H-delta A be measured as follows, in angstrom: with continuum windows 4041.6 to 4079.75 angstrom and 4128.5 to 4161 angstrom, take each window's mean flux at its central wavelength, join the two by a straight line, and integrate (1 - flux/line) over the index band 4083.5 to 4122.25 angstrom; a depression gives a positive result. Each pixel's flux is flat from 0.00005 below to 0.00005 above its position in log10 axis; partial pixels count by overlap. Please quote 0.2 angstrom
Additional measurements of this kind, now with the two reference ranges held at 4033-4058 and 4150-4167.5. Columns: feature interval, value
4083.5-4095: -0.23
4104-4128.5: -0.22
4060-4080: -0.68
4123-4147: 0.02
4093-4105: 0.40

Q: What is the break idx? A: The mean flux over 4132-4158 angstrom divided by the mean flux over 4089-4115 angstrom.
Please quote 1.0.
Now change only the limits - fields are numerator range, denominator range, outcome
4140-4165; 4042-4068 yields 1.06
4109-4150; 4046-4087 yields 1.02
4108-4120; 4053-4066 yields 1.06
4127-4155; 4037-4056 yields 1.05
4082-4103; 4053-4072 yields 0.99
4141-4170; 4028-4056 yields 1.07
